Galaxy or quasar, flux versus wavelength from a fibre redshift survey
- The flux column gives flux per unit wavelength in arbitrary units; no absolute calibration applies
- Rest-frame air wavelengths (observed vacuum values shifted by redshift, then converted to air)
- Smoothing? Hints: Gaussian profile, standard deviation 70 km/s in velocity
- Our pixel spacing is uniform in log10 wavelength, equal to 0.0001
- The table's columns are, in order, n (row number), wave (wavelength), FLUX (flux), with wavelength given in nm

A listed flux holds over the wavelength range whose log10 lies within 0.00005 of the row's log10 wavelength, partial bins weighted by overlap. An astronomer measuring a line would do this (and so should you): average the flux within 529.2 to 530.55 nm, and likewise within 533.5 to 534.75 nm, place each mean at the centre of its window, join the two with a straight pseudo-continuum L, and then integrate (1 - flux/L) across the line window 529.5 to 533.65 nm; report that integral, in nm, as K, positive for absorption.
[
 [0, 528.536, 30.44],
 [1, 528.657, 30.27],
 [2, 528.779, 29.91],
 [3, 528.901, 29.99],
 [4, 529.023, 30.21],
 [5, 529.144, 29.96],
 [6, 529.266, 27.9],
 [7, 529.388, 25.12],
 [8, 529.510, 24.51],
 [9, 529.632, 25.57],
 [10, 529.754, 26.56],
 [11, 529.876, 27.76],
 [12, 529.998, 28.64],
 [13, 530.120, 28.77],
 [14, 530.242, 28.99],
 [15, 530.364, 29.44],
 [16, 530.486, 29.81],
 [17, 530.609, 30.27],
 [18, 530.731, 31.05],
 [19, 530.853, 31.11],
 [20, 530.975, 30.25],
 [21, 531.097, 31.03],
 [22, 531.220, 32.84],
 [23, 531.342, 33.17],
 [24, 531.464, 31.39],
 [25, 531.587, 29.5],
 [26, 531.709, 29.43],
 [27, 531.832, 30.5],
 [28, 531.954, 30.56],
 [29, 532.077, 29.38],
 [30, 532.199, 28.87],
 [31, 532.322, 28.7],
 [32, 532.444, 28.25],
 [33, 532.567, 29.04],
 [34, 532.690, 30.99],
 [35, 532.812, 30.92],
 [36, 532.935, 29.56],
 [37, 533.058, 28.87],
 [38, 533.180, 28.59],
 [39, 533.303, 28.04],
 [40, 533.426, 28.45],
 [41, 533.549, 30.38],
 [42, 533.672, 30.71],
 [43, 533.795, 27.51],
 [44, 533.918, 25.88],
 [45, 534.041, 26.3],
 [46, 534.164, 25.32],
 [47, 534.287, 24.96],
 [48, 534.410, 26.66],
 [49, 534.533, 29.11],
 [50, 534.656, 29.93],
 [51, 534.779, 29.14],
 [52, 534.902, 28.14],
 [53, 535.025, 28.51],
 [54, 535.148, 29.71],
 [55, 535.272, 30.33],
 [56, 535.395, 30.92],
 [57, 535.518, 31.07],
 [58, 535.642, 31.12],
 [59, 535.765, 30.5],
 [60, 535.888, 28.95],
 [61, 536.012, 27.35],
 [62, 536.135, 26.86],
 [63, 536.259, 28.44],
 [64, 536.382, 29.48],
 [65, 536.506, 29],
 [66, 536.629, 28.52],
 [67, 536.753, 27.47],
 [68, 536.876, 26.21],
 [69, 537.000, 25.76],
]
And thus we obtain -0.29 nm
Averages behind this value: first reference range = 27.5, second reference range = 27.7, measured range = 29.5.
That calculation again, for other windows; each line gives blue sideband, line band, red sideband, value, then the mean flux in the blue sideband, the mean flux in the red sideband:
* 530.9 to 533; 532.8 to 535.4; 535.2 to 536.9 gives 0.10 nm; 30.3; 29.1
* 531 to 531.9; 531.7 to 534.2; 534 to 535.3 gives 0.06 nm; 31.1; 28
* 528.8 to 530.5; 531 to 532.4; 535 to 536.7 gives -0.10 nm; 28.1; 29.3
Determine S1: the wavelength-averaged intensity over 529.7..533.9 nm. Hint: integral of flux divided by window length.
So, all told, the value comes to 29.6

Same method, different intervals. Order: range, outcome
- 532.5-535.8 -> 28.9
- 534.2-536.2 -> 28.9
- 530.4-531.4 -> 31.1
